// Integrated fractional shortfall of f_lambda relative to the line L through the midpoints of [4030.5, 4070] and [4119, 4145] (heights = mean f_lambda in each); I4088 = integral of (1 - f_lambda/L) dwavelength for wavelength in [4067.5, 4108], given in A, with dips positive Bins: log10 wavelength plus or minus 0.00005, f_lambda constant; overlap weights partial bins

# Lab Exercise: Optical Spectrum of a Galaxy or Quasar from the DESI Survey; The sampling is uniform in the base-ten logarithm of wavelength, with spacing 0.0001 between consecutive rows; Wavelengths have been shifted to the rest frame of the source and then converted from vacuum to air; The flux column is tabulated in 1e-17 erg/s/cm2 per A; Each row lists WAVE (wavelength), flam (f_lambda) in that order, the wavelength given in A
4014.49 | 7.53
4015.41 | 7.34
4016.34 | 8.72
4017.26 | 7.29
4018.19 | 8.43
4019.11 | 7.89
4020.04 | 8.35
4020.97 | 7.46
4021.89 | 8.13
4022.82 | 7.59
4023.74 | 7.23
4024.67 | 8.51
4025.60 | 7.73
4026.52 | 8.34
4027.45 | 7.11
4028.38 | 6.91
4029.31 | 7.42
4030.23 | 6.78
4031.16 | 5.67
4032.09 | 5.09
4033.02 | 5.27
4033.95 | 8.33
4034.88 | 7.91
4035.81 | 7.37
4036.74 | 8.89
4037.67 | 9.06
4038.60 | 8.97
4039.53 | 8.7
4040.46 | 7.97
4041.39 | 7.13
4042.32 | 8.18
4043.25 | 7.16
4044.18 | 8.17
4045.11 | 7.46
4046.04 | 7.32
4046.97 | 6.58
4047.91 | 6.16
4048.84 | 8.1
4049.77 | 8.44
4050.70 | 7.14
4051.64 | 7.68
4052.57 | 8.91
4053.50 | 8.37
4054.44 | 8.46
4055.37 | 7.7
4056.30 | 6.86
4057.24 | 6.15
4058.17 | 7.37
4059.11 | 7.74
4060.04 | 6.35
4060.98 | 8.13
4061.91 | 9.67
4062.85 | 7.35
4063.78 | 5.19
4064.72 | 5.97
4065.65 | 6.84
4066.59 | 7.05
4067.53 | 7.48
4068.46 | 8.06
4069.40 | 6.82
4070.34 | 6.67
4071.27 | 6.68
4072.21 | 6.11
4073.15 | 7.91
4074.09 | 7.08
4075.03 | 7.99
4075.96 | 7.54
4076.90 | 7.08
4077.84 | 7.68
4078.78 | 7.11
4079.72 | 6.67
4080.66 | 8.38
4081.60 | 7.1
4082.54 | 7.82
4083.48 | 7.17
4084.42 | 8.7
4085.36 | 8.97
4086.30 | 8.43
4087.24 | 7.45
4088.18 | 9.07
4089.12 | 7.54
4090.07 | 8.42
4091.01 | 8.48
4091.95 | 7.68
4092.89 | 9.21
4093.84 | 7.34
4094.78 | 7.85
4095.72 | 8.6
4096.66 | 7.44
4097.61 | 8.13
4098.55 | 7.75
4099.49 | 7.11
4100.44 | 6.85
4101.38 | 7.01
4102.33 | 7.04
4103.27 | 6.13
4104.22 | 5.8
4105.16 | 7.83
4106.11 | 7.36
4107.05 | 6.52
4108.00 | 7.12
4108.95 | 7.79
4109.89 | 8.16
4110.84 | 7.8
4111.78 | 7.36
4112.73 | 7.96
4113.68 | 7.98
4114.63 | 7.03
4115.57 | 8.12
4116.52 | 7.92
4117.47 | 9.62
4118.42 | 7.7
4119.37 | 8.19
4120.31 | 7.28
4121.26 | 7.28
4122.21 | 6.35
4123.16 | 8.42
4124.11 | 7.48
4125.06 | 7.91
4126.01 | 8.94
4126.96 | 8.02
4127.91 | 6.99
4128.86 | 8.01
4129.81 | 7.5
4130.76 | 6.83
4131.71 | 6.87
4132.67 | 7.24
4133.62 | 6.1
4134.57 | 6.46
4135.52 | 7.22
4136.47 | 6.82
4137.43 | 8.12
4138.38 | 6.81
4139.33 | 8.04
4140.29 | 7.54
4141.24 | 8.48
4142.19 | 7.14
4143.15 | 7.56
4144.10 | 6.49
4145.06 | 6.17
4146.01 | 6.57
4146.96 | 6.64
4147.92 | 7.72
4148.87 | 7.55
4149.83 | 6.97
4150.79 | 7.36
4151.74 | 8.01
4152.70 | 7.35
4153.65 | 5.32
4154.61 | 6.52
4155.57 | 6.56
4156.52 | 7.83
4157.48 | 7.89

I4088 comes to -0.6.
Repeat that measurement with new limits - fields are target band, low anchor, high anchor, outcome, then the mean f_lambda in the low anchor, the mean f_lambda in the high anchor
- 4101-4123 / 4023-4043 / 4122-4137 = -0.3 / 7.55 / 7.34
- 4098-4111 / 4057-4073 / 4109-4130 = 0.8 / 7.07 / 7.83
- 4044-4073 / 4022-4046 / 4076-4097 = 1.5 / 7.56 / 7.91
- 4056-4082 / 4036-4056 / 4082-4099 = 2.7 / 7.92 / 8.11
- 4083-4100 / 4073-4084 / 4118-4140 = -1.4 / 7.45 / 7.42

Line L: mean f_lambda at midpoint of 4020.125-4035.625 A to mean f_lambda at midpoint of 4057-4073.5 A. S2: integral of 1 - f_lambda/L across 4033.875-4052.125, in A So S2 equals -1.6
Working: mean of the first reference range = 7.25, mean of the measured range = 7.83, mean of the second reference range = 7.09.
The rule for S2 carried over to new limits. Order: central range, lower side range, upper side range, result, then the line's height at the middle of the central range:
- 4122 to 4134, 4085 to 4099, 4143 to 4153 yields 0.02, 7.48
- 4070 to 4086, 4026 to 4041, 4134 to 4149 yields -0.22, 7.37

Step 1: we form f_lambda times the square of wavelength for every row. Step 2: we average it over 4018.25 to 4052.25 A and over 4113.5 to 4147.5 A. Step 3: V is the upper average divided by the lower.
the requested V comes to 1.03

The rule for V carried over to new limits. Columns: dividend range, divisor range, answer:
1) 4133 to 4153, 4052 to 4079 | 1.02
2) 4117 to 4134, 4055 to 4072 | 1.10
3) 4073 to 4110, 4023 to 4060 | 1.04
